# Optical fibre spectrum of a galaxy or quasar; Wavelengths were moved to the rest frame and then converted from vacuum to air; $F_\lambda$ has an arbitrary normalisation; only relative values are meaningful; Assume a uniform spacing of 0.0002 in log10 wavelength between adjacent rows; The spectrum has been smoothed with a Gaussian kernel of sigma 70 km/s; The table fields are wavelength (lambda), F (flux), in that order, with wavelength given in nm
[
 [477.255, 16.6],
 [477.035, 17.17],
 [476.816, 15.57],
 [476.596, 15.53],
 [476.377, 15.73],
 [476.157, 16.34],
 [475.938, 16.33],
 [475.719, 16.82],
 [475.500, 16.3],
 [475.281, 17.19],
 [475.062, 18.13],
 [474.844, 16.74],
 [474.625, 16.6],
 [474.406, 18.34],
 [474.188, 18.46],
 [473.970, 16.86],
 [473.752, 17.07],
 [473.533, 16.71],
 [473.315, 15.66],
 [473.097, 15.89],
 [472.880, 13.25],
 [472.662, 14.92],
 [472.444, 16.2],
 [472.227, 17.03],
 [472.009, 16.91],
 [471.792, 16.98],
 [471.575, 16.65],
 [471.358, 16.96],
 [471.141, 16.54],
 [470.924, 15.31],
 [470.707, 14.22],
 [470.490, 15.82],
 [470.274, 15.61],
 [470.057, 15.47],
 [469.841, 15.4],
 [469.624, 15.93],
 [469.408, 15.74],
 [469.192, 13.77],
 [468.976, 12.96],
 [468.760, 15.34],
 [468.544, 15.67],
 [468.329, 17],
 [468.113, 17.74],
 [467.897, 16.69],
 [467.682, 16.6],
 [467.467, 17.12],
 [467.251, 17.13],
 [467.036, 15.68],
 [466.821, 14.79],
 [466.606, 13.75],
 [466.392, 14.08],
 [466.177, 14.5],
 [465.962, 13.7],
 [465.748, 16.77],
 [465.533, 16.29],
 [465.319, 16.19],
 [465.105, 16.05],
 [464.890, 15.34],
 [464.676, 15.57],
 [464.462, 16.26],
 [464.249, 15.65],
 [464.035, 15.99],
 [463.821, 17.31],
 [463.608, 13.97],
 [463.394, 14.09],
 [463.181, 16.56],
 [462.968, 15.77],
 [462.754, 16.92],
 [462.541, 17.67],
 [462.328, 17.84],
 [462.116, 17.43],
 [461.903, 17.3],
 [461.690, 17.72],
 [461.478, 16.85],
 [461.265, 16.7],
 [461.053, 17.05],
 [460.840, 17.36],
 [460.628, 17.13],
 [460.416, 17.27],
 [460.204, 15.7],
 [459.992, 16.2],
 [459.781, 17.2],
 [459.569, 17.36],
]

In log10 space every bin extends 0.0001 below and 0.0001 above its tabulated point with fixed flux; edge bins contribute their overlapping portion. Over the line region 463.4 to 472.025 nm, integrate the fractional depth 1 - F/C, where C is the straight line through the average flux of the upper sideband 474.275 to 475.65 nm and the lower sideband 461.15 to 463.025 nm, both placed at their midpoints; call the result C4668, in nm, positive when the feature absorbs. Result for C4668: 0.746 nm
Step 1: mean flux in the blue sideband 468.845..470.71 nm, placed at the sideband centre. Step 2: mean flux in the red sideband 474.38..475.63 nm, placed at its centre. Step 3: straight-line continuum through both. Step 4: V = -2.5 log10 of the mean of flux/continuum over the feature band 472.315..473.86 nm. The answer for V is 0.05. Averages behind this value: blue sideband 15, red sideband 17.1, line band 15.7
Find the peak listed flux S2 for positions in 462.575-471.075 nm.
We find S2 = 17.74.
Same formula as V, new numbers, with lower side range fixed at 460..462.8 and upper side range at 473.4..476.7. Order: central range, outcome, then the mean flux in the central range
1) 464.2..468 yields 0.090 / 15.7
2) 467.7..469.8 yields 0.087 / 15.7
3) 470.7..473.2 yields 0.063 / 16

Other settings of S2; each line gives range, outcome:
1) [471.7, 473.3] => 17.03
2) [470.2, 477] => 18.46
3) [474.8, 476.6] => 18.13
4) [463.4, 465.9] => 17.31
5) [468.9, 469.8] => 15.93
